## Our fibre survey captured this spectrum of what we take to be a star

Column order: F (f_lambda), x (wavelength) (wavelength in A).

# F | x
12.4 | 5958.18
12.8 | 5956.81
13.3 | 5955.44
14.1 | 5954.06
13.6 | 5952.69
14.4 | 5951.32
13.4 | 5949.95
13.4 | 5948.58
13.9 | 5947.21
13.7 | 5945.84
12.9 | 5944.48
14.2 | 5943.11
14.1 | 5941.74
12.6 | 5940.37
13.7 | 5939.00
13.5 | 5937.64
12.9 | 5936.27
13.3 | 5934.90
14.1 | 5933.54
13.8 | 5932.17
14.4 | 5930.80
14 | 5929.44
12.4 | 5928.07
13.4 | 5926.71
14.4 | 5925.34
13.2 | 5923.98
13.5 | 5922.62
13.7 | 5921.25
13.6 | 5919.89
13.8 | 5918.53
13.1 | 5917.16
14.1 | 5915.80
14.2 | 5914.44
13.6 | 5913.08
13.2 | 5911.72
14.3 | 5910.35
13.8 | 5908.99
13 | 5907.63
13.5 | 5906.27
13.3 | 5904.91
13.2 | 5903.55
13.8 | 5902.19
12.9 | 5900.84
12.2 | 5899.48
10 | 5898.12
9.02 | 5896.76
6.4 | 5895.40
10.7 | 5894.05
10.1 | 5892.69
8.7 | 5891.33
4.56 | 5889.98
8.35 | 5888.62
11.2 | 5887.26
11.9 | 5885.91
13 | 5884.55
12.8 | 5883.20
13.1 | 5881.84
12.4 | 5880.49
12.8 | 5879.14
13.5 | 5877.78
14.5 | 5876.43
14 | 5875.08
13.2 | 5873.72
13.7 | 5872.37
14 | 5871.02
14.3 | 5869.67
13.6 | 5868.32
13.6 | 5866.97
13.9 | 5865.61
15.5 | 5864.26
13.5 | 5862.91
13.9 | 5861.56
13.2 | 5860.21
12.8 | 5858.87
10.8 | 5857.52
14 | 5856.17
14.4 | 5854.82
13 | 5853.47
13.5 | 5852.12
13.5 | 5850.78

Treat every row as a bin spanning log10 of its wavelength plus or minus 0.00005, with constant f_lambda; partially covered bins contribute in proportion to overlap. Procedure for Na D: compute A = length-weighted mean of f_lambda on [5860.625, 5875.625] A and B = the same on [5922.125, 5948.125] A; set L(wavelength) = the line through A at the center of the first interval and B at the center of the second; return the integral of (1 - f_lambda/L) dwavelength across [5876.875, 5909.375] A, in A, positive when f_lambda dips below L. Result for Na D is 5.6 A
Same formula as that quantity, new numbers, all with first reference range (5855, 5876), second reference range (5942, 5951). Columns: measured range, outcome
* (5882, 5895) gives 3.29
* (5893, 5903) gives 2.13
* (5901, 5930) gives 0.17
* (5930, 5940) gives 0.00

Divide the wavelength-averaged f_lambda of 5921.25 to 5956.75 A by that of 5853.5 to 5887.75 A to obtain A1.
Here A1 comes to 1.02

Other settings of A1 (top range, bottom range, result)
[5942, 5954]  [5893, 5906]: 1.21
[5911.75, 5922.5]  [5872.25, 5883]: 1.02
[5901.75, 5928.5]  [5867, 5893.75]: 1.12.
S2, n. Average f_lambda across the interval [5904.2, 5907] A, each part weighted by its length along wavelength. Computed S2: 13.4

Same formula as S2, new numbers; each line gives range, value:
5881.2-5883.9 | 12.9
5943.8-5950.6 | 13.5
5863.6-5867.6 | 14.3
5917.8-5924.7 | 13.6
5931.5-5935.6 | 13.7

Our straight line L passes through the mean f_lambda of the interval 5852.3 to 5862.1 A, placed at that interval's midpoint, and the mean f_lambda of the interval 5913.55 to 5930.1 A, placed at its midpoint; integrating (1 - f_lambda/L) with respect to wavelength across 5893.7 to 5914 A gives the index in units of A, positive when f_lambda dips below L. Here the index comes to 1.9 A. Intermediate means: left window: 13.2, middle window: 12.2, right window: 13.6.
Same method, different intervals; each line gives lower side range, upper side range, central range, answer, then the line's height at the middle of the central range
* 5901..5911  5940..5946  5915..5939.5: -0.1 A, 13.5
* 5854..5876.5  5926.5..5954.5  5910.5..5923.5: 0.0 A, 13.6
